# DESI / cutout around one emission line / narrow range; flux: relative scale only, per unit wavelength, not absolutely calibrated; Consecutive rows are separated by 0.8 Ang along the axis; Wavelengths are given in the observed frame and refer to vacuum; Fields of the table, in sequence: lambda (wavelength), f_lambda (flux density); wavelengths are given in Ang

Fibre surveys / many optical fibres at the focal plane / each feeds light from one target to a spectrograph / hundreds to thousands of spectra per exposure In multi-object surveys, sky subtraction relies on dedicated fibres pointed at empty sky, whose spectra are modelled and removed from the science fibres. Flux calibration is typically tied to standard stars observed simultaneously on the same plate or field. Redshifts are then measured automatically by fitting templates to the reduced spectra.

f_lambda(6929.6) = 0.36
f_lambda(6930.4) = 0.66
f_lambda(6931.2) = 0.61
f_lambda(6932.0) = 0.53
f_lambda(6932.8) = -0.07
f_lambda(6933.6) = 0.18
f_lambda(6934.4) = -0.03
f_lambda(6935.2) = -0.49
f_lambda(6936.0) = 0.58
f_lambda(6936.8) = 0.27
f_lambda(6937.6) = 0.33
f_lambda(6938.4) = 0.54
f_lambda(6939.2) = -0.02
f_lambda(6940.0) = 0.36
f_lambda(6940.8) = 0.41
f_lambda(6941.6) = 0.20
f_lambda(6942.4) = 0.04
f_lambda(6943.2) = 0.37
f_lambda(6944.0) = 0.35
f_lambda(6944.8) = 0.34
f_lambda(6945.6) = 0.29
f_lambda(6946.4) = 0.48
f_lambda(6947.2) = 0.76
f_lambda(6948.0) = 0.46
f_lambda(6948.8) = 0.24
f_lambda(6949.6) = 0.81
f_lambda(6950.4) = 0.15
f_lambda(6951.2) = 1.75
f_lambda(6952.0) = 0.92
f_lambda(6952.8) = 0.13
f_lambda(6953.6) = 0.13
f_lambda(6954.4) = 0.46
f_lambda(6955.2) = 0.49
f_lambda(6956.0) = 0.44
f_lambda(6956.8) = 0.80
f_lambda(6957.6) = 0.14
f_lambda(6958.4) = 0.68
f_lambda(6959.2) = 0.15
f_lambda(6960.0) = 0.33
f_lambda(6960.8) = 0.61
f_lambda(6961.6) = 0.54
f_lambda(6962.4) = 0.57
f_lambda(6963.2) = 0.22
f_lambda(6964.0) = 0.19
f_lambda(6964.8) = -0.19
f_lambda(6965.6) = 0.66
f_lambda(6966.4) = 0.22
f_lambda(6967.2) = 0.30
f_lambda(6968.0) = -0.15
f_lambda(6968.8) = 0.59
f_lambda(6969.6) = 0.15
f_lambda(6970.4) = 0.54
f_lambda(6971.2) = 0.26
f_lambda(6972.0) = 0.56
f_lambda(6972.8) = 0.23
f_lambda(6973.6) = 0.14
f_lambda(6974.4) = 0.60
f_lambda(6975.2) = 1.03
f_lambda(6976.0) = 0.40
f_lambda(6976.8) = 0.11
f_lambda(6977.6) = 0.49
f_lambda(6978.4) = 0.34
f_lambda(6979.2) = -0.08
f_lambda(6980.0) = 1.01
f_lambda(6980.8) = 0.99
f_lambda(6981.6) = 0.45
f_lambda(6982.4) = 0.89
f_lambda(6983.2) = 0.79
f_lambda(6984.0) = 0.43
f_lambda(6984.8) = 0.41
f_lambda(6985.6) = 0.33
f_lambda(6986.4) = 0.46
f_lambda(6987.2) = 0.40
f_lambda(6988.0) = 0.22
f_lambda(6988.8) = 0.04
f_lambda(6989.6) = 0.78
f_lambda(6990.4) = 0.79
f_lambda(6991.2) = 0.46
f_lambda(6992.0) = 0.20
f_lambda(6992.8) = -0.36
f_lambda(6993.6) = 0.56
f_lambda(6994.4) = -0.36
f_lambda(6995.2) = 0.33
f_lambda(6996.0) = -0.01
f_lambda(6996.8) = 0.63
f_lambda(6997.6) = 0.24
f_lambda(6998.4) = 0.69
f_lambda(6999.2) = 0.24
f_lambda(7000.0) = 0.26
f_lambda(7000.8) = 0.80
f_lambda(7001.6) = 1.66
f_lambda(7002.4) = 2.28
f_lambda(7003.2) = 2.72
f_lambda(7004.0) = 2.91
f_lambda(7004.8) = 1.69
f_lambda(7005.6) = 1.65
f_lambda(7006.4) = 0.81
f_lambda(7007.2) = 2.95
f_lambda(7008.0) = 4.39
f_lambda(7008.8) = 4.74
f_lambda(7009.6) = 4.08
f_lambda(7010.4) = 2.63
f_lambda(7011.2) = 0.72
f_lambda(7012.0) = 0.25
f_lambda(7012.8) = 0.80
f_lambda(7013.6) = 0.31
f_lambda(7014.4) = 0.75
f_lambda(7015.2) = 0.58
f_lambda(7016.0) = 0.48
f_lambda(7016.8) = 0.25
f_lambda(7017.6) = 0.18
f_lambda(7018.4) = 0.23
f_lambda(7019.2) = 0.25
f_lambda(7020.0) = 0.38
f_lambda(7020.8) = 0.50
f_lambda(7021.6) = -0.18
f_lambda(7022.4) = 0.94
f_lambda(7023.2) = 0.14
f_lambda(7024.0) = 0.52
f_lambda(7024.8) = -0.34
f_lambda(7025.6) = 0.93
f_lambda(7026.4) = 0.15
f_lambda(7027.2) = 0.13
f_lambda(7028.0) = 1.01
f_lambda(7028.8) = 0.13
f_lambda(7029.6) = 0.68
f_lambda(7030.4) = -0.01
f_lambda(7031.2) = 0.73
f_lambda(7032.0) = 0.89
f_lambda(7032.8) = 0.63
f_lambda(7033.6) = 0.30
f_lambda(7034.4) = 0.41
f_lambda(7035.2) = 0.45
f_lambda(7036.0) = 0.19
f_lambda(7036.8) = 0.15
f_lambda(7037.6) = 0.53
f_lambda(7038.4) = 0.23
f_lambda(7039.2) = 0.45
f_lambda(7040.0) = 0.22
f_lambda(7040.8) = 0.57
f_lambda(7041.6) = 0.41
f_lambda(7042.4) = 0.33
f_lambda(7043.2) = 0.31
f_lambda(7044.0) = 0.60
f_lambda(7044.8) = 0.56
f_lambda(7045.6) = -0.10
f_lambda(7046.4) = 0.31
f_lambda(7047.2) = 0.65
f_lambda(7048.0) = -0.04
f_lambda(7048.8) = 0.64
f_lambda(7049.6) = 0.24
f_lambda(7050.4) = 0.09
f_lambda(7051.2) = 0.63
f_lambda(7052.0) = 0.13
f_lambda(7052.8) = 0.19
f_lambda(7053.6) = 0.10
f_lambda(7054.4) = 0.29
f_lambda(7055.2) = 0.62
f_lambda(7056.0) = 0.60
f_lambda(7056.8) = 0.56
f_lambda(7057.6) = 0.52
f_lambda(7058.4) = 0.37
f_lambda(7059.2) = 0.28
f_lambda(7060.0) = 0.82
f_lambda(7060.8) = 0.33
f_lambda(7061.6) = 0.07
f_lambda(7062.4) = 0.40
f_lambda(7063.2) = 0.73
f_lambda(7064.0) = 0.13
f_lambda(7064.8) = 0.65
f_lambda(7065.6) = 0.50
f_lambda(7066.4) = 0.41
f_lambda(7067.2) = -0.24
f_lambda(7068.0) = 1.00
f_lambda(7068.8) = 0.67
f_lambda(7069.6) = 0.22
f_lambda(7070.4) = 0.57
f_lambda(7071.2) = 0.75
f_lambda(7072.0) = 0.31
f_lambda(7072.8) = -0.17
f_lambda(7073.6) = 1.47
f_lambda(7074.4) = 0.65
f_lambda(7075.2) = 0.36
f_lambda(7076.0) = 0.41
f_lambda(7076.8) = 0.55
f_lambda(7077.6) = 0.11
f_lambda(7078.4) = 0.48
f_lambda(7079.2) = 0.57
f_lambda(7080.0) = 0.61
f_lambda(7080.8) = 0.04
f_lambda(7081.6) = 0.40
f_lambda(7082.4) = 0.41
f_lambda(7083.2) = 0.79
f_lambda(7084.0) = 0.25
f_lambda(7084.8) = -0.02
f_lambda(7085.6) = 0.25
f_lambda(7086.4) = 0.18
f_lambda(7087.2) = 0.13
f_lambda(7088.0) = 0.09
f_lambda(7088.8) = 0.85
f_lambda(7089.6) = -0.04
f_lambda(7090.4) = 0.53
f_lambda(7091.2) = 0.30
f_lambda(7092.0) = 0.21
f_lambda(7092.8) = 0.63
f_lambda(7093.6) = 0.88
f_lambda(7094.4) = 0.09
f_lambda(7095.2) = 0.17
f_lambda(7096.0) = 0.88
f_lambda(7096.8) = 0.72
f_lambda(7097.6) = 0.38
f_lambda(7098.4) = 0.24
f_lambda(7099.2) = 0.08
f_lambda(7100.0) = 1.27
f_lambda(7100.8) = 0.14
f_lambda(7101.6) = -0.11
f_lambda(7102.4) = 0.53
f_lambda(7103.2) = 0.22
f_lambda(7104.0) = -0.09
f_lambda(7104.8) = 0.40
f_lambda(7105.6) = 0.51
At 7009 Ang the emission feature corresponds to [O II]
